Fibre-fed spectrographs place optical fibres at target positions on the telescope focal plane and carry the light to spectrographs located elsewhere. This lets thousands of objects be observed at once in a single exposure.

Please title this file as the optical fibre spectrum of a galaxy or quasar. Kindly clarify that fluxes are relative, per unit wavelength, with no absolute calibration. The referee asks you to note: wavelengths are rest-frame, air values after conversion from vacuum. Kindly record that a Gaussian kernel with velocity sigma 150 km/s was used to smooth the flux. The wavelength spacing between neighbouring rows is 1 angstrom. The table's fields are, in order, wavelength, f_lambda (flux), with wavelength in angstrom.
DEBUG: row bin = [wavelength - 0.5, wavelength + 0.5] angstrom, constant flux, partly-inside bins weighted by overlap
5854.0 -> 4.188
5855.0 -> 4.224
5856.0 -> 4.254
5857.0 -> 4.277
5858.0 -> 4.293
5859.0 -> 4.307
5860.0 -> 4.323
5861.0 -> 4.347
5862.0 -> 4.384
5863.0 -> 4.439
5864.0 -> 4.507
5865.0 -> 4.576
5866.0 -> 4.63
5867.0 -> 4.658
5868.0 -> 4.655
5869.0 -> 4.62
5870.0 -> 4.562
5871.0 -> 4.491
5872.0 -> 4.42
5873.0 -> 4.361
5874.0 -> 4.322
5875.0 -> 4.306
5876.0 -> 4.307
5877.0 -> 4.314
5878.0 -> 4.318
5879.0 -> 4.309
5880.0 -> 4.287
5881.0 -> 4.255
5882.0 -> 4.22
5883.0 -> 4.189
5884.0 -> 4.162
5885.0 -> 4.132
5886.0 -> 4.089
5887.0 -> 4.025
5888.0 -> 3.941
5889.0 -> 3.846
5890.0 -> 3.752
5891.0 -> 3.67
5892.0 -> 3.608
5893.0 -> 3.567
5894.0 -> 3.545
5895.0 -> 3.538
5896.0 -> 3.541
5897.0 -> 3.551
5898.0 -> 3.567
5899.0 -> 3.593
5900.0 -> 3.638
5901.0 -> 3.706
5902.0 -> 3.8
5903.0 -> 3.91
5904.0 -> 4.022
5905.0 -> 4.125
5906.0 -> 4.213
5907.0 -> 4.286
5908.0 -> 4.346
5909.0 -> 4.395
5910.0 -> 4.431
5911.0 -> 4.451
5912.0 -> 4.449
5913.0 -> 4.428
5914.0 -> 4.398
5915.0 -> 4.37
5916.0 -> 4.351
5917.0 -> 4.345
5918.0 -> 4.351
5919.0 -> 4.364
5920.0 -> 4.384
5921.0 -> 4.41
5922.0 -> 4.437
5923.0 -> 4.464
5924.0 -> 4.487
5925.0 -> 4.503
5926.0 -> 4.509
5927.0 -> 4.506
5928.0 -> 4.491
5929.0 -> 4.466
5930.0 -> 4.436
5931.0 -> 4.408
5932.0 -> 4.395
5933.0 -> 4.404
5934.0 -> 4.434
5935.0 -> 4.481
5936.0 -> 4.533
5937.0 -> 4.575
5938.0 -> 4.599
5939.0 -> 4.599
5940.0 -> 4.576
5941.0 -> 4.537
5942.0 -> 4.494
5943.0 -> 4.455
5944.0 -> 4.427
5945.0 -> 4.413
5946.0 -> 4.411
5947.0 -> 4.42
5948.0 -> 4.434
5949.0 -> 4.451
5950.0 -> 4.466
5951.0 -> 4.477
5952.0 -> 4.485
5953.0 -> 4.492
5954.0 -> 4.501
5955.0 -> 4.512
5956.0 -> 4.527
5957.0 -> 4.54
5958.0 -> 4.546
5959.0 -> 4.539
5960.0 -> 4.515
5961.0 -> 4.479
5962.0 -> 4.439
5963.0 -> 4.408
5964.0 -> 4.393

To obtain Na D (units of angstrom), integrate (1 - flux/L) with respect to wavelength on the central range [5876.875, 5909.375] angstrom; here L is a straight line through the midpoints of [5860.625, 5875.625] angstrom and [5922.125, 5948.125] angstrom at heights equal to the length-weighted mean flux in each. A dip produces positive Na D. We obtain 3.9 angstrom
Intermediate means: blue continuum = 4.48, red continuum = 4.48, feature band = 3.95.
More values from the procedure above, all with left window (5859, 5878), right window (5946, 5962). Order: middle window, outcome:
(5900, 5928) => 1.0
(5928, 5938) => 0.0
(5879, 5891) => 1.0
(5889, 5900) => 2.1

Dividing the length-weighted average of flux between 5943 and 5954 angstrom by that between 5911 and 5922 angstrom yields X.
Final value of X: 1.01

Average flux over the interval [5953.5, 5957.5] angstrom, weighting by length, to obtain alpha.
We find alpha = 4.52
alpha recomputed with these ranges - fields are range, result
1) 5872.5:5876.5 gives 4.32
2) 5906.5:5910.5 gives 4.36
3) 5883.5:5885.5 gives 4.15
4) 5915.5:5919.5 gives 4.35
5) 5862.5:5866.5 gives 4.54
